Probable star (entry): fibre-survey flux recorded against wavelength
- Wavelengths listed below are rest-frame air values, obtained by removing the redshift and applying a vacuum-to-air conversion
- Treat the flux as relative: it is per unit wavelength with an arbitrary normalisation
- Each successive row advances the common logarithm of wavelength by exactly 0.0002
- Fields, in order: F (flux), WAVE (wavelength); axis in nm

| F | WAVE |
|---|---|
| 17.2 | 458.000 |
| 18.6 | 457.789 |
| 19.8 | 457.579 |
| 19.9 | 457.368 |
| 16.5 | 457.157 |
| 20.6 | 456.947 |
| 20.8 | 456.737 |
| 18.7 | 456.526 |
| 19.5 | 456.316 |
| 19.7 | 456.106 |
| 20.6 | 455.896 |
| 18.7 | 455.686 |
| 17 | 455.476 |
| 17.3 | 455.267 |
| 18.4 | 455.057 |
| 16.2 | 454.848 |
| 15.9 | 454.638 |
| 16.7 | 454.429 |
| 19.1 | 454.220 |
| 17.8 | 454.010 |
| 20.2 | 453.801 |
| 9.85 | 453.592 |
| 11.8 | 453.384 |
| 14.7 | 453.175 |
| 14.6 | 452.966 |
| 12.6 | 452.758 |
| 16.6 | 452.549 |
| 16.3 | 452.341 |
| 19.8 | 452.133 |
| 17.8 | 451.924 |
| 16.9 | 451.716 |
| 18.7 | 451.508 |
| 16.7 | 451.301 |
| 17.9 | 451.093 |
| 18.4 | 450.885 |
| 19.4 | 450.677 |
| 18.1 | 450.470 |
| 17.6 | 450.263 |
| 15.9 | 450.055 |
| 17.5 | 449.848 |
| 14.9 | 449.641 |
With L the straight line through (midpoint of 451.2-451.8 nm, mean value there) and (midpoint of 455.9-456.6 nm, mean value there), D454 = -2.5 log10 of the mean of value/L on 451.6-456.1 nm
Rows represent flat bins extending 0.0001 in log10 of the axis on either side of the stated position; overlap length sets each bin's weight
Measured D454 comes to 0.112 mag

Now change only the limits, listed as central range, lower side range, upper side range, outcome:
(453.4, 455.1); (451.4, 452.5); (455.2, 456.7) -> 0.13 mag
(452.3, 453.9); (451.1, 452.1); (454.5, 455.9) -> 0.21 mag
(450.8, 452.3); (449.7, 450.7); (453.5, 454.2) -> -0.05 mag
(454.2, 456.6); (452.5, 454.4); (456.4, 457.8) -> -0.04 mag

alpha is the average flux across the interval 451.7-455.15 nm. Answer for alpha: 16.2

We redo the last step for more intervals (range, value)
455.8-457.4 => 19.5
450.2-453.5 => 16.7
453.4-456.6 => 17.5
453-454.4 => 15.6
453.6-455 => 17.1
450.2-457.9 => 17.6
